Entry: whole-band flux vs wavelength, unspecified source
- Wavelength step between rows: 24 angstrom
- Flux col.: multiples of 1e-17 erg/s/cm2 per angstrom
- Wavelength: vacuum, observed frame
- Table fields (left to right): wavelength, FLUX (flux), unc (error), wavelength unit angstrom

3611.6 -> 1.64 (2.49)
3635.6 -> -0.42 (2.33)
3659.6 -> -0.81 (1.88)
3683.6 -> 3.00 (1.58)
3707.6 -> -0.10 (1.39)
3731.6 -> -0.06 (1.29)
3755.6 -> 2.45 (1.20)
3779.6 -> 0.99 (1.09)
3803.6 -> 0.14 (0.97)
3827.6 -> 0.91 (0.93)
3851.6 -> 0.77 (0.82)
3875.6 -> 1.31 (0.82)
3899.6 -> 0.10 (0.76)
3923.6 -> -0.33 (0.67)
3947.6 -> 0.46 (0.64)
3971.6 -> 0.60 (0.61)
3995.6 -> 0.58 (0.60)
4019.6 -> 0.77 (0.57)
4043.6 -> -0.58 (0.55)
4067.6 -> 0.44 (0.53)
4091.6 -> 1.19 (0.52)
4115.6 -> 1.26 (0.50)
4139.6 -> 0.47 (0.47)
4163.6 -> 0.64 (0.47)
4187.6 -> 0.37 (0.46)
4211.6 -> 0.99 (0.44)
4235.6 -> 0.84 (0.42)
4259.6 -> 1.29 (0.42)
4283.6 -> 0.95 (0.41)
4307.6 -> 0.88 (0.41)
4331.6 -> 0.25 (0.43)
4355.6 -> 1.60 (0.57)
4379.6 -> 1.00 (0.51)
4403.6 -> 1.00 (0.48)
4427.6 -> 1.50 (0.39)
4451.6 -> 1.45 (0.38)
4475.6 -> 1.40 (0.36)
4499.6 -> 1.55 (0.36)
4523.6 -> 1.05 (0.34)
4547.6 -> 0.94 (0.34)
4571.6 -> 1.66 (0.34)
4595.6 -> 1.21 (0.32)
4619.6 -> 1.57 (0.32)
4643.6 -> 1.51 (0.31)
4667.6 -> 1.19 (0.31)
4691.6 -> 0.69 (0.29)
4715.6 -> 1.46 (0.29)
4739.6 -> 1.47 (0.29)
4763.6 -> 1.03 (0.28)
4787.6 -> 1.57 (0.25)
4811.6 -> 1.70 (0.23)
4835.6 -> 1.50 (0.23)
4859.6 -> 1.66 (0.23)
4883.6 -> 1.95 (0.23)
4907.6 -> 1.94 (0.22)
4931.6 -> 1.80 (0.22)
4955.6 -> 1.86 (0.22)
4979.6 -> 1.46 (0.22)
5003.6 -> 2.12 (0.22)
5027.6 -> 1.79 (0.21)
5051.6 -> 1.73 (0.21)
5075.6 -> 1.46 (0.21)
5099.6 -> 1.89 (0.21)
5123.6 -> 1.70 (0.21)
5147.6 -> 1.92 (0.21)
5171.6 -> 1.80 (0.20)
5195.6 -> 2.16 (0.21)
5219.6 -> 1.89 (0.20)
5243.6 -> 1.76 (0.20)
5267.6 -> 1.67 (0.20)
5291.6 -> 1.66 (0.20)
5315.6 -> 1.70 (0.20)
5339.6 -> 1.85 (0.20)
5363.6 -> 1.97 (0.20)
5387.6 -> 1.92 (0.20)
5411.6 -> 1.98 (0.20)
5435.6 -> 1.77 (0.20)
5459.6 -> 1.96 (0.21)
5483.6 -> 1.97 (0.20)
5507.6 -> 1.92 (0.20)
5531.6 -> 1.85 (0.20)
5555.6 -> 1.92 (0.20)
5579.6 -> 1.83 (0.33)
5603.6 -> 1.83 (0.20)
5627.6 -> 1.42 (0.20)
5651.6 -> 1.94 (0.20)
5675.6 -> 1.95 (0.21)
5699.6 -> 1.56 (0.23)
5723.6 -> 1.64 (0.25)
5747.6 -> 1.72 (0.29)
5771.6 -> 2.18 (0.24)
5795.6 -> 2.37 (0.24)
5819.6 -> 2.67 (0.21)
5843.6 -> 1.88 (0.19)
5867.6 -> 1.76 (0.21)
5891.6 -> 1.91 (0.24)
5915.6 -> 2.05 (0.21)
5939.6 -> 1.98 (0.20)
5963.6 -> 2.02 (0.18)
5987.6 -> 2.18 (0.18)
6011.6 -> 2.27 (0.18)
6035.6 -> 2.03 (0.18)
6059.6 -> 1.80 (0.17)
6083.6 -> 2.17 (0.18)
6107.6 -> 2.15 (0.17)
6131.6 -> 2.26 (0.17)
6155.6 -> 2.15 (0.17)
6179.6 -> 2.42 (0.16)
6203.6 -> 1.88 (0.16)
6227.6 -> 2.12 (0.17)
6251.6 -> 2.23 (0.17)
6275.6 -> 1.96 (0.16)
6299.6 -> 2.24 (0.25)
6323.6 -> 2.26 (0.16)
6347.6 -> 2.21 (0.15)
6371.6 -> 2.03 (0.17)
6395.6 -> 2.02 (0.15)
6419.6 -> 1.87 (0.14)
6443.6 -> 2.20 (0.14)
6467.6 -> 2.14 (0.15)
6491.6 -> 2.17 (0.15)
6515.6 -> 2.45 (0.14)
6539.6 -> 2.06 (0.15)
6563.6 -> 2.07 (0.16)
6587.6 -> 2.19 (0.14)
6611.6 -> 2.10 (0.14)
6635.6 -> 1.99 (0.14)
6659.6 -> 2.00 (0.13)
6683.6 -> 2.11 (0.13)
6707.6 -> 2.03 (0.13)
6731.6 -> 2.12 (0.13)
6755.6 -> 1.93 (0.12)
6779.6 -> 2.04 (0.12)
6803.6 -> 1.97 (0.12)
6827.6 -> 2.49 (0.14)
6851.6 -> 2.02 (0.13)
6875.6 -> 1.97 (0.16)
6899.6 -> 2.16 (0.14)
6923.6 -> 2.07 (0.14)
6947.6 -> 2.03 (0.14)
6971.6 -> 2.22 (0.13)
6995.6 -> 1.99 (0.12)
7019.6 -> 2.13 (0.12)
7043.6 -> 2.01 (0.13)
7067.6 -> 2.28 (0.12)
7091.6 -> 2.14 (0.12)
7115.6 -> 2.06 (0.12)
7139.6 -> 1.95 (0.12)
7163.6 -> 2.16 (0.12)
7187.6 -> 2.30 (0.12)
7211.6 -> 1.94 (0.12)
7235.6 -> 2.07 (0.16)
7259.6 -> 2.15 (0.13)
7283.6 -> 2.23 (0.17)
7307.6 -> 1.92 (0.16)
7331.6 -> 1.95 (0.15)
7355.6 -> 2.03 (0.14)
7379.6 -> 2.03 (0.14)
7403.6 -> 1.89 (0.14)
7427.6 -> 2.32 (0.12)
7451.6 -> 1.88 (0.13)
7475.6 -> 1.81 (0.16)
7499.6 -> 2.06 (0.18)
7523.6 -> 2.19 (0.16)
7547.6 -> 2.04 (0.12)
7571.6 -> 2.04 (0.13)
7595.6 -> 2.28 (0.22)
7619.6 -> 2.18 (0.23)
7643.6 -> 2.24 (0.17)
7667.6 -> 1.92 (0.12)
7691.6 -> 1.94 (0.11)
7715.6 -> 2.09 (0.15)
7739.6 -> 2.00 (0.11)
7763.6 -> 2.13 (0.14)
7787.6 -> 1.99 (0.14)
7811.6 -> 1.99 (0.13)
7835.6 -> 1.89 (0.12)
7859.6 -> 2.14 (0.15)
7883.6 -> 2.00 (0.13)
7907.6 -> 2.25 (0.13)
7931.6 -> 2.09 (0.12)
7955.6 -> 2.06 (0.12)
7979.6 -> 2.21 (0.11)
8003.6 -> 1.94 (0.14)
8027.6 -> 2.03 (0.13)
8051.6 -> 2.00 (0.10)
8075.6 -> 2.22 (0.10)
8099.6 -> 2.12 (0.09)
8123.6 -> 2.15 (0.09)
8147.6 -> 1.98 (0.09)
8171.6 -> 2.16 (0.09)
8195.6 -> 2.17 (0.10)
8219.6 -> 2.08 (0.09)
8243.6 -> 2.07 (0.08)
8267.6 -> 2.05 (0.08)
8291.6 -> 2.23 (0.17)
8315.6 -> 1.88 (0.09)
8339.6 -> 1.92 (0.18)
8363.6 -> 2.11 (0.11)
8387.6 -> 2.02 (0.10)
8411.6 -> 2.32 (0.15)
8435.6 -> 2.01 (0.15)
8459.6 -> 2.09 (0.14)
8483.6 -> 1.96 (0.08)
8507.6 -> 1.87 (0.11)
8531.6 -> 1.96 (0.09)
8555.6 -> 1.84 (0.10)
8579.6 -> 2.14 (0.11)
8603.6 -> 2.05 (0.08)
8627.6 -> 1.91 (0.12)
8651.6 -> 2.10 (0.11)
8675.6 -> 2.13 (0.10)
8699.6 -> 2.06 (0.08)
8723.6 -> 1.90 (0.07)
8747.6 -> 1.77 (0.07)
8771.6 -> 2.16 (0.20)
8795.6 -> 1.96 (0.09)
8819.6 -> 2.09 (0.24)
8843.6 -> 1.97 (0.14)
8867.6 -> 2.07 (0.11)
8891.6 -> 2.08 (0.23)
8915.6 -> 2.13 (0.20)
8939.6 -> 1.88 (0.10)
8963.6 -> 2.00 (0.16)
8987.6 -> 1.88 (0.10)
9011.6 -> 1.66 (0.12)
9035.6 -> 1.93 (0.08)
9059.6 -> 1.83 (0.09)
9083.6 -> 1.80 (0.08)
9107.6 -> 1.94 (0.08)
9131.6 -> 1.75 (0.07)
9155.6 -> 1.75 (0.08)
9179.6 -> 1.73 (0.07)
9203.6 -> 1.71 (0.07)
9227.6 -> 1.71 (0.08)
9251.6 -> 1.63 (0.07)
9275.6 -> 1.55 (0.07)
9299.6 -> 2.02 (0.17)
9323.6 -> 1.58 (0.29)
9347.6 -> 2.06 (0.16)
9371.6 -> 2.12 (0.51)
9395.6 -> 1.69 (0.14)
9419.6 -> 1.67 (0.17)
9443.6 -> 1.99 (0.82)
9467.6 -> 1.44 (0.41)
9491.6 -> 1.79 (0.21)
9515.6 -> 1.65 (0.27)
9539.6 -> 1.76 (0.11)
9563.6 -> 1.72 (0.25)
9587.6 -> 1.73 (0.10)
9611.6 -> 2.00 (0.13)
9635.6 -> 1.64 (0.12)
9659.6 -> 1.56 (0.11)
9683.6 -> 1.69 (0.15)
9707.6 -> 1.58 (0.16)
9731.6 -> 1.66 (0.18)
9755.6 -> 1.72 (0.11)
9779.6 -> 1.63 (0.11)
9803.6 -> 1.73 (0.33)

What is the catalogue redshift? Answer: 0.086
